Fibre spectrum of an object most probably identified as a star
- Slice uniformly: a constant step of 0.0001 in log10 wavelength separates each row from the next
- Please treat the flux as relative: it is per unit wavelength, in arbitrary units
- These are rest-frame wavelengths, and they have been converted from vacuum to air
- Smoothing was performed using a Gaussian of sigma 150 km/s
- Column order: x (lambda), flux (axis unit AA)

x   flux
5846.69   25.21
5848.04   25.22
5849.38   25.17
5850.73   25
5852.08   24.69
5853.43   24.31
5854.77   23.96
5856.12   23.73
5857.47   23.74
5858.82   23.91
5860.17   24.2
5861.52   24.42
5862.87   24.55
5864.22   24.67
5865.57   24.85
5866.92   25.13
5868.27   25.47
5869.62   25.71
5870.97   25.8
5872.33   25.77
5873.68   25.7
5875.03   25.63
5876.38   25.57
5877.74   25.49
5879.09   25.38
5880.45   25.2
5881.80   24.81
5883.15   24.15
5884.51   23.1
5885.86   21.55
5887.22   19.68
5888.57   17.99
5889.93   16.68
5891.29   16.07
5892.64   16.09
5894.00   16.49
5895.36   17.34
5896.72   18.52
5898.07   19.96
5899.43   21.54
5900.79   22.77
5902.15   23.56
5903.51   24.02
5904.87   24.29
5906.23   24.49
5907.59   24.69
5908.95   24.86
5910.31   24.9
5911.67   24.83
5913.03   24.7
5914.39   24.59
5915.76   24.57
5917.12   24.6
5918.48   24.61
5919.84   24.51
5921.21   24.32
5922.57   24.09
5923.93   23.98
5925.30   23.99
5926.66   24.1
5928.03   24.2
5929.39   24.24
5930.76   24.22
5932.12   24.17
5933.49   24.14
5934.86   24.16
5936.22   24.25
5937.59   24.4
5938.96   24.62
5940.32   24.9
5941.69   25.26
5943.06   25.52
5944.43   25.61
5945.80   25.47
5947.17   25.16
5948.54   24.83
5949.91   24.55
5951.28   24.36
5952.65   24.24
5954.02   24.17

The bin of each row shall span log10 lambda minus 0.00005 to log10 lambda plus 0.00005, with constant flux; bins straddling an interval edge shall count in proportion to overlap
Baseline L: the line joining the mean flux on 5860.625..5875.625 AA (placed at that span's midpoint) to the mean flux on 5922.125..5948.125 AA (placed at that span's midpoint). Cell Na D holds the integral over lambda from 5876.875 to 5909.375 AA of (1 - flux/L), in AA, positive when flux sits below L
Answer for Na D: 4.38 AA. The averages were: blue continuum 25.2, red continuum 24.6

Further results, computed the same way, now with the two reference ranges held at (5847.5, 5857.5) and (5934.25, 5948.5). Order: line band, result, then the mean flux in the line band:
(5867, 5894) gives 2.0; 22.8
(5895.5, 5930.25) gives 1.5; 23.7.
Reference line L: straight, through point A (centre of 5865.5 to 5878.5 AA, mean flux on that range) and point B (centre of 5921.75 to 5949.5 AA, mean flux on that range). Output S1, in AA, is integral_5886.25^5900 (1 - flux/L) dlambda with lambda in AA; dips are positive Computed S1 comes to 3.9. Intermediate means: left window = 25.5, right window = 24.6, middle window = 18.1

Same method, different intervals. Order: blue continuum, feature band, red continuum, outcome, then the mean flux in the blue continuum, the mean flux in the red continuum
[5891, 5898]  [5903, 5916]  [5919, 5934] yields -2.63 AA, 17.2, 24.2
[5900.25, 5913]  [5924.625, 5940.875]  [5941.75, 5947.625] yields 0.51 AA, 24.3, 25.4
